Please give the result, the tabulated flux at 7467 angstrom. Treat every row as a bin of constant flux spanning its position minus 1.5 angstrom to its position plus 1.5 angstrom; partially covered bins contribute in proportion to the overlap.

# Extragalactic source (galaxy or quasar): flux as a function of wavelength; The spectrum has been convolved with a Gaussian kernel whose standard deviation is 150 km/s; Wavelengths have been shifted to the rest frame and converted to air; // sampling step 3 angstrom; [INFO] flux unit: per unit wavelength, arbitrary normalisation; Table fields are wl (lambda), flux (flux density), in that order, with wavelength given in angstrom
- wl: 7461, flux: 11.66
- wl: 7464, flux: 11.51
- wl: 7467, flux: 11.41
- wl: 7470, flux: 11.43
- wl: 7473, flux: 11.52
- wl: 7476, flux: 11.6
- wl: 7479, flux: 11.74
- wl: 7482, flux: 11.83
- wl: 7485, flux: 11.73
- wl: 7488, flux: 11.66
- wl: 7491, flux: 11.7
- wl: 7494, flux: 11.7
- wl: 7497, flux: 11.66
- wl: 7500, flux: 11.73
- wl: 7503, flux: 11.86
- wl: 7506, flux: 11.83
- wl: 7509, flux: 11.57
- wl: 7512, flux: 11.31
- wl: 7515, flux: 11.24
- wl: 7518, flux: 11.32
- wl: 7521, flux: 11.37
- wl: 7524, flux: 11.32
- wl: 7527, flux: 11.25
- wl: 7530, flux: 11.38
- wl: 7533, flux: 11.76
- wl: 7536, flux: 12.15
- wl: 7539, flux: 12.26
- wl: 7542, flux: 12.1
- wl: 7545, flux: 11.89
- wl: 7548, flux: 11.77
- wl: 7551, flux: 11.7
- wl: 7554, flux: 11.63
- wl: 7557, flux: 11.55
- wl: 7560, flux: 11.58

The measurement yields 11.41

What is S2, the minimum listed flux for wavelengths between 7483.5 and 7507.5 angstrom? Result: 11.66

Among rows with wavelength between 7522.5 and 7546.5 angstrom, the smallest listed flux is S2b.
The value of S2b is 11.25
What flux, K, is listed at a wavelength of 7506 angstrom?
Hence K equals 11.83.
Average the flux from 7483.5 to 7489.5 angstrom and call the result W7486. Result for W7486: 11.7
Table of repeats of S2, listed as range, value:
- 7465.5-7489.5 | 11.41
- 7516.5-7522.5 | 11.32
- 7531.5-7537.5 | 11.76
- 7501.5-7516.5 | 11.24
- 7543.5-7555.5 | 11.63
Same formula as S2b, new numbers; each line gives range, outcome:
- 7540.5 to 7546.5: 11.89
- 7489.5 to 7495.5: 11.7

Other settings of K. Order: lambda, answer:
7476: 11.6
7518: 11.32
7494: 11.7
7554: 11.63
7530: 11.38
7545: 11.89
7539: 12.26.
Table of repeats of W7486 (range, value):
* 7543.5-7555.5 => 11.7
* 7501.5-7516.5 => 11.6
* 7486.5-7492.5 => 11.7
